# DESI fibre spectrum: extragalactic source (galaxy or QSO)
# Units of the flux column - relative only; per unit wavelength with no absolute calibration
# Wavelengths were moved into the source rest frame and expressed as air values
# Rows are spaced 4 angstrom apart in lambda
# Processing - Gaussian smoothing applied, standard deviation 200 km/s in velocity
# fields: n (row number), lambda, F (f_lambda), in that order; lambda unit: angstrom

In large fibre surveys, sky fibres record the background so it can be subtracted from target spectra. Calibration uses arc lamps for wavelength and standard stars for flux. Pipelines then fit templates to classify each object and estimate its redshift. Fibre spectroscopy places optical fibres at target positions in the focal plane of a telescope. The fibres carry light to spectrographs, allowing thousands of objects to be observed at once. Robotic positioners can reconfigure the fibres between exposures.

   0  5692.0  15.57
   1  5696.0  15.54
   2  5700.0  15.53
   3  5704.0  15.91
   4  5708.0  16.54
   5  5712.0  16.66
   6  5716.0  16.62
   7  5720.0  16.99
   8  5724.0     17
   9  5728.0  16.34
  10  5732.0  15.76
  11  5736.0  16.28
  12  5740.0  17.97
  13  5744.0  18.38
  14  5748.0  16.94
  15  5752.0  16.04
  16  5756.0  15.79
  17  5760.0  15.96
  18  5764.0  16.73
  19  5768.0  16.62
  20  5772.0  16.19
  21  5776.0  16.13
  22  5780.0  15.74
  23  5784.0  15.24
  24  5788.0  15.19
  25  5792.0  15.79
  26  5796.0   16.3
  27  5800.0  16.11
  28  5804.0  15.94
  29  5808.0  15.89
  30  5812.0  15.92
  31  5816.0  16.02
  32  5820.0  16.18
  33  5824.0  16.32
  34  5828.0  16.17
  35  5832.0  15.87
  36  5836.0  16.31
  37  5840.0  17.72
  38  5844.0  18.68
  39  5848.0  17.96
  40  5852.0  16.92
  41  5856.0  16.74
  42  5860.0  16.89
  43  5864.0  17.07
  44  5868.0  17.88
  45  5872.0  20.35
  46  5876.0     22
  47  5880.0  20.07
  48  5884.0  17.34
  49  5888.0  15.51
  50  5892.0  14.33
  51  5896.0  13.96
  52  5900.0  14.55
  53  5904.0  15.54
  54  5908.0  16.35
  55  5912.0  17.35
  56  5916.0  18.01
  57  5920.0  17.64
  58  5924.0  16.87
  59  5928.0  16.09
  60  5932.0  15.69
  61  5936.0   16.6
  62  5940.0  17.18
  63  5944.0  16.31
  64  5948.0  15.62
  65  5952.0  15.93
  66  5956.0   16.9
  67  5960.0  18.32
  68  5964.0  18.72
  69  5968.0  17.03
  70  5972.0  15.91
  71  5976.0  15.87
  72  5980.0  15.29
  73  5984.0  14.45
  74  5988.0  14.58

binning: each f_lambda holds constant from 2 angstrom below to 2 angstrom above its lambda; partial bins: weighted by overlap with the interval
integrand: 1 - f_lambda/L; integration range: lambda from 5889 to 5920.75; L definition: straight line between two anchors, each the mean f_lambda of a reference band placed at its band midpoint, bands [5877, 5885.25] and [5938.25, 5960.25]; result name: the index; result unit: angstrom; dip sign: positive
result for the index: 4.1 angstrom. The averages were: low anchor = 19.2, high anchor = 16.6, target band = 15.9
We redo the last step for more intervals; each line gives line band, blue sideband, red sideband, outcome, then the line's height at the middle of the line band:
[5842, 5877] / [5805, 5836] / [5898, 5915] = -4.58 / 16.1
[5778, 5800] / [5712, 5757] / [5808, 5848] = 1.29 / 16.7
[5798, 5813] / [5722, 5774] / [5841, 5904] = 0.85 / 16.9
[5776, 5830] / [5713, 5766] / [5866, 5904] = 3.21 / 16.9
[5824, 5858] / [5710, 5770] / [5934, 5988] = -0.94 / 16.5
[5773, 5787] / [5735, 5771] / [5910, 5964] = 0.89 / 16.8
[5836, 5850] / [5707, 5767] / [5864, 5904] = -0.65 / 17.1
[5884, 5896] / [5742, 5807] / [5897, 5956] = 0.86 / 16.3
